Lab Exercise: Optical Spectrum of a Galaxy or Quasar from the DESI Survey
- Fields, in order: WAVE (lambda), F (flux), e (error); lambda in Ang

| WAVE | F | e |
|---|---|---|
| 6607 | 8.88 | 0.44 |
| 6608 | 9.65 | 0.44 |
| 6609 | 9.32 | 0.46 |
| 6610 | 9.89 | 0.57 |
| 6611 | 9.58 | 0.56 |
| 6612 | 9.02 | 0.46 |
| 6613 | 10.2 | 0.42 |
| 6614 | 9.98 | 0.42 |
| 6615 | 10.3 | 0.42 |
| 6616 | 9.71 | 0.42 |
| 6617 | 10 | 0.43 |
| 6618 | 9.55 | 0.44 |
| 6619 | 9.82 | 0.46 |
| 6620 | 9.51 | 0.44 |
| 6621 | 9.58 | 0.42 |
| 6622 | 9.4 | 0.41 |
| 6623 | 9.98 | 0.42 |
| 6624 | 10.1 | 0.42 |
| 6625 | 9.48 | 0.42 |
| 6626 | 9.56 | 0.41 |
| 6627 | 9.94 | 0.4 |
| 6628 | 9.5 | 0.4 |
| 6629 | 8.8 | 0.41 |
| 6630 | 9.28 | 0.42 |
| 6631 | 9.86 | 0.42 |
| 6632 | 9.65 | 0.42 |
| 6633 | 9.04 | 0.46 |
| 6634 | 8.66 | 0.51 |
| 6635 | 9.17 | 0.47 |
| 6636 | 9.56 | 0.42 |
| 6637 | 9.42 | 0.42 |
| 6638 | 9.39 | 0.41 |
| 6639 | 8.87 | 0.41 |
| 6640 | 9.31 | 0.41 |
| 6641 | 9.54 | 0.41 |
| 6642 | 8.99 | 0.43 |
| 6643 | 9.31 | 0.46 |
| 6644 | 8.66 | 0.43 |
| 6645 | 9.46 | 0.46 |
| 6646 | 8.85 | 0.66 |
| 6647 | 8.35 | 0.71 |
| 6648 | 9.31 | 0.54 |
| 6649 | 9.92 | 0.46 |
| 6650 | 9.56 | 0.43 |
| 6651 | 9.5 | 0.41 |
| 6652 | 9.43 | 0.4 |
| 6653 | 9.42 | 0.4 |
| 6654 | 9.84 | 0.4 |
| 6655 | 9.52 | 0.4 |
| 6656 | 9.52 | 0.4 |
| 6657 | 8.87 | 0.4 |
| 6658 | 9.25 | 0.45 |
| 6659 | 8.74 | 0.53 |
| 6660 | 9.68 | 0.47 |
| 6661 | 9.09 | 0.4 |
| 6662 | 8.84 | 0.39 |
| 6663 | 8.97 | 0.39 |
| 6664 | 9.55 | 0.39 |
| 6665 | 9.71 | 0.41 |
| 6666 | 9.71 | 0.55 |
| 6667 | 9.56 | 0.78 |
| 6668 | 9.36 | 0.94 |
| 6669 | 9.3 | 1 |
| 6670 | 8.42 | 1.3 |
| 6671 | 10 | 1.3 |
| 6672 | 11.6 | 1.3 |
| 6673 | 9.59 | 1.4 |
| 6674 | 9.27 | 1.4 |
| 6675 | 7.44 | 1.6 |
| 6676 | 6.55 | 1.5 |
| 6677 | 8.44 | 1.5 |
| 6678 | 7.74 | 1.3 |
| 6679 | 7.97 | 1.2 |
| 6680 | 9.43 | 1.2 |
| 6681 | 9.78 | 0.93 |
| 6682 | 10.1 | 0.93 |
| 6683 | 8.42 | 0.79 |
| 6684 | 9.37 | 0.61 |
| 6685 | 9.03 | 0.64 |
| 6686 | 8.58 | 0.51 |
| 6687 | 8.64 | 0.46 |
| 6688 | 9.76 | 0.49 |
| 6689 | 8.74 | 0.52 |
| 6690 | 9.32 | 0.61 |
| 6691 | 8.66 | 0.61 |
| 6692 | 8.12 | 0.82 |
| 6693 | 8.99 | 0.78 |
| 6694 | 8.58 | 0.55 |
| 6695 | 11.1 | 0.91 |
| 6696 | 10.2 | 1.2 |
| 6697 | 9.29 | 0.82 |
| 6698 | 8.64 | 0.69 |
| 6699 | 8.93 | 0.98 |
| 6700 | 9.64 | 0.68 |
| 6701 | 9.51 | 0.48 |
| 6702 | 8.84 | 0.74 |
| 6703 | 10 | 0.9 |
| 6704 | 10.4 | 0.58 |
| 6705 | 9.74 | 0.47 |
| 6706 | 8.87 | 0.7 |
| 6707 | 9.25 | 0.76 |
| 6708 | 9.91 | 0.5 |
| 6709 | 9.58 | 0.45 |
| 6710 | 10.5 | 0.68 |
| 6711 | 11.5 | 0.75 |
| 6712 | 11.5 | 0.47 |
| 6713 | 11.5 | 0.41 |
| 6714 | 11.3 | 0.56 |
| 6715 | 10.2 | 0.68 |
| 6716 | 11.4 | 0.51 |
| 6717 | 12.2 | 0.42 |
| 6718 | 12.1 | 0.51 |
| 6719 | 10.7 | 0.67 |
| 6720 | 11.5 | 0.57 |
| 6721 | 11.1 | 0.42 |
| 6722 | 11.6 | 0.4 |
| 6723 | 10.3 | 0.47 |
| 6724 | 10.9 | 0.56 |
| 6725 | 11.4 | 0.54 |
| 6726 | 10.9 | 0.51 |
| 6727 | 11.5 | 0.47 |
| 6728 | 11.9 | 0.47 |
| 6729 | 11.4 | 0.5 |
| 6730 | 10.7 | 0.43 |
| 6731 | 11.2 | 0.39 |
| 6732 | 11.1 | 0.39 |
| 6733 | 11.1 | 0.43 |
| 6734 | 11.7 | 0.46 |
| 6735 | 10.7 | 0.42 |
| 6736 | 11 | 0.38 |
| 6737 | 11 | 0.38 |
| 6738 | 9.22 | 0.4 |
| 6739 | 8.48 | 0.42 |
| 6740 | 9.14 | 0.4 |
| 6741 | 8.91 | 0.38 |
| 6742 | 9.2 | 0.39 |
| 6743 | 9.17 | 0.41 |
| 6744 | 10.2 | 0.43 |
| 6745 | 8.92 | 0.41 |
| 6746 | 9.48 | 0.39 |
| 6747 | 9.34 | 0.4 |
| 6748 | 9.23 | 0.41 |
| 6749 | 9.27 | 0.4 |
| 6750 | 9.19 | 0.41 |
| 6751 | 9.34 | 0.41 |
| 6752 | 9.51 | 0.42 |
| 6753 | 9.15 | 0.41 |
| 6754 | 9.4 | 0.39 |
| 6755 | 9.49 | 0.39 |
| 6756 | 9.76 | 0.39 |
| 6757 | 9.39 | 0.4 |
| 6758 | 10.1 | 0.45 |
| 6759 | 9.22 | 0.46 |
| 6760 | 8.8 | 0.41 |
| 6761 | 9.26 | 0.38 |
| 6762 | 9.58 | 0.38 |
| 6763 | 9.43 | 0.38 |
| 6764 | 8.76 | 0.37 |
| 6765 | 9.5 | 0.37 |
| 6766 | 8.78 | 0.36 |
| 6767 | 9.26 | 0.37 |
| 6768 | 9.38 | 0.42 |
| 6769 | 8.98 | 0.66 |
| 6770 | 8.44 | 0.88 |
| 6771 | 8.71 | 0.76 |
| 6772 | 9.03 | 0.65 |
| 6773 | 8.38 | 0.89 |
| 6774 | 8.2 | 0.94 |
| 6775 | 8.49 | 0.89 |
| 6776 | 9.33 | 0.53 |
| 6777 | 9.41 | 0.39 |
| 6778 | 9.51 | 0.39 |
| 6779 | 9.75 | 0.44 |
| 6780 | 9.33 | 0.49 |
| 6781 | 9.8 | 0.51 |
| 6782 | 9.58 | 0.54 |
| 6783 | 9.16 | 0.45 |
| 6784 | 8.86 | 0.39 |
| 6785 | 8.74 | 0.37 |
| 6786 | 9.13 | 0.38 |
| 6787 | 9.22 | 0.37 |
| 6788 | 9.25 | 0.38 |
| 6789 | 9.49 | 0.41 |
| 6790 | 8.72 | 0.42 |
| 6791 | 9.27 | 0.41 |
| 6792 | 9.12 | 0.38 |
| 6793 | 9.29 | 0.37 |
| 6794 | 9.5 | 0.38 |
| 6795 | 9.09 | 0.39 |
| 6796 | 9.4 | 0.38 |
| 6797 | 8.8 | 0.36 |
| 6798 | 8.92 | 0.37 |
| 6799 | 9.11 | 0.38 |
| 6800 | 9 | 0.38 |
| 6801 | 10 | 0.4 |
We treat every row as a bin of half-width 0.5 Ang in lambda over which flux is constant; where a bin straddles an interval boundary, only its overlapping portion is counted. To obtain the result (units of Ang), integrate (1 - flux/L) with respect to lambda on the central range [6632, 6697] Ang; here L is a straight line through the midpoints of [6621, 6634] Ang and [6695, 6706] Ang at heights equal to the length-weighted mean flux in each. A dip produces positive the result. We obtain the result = 2.5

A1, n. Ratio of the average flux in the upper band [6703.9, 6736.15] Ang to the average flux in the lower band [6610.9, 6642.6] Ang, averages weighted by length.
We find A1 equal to 1.1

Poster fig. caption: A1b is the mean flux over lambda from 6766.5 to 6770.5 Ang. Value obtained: 9.02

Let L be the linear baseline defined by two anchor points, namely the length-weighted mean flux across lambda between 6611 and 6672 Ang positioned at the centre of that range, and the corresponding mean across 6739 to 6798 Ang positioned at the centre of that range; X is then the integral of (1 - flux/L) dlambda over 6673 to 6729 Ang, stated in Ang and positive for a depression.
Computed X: -3.1 Ang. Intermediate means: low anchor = 9.43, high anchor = 9.2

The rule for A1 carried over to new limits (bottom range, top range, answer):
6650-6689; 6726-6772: 1.06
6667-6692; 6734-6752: 1.07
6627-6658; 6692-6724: 1.10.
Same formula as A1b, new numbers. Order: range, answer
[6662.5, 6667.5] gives 9.5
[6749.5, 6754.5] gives 9.32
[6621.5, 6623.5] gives 9.69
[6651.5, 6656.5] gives 9.55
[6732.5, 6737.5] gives 11.1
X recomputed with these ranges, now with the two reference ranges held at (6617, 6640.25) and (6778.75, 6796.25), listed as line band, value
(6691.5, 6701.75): 0.09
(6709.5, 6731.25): -4.42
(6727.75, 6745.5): -1.78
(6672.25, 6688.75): 1.05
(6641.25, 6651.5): 0.26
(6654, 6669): 0.15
